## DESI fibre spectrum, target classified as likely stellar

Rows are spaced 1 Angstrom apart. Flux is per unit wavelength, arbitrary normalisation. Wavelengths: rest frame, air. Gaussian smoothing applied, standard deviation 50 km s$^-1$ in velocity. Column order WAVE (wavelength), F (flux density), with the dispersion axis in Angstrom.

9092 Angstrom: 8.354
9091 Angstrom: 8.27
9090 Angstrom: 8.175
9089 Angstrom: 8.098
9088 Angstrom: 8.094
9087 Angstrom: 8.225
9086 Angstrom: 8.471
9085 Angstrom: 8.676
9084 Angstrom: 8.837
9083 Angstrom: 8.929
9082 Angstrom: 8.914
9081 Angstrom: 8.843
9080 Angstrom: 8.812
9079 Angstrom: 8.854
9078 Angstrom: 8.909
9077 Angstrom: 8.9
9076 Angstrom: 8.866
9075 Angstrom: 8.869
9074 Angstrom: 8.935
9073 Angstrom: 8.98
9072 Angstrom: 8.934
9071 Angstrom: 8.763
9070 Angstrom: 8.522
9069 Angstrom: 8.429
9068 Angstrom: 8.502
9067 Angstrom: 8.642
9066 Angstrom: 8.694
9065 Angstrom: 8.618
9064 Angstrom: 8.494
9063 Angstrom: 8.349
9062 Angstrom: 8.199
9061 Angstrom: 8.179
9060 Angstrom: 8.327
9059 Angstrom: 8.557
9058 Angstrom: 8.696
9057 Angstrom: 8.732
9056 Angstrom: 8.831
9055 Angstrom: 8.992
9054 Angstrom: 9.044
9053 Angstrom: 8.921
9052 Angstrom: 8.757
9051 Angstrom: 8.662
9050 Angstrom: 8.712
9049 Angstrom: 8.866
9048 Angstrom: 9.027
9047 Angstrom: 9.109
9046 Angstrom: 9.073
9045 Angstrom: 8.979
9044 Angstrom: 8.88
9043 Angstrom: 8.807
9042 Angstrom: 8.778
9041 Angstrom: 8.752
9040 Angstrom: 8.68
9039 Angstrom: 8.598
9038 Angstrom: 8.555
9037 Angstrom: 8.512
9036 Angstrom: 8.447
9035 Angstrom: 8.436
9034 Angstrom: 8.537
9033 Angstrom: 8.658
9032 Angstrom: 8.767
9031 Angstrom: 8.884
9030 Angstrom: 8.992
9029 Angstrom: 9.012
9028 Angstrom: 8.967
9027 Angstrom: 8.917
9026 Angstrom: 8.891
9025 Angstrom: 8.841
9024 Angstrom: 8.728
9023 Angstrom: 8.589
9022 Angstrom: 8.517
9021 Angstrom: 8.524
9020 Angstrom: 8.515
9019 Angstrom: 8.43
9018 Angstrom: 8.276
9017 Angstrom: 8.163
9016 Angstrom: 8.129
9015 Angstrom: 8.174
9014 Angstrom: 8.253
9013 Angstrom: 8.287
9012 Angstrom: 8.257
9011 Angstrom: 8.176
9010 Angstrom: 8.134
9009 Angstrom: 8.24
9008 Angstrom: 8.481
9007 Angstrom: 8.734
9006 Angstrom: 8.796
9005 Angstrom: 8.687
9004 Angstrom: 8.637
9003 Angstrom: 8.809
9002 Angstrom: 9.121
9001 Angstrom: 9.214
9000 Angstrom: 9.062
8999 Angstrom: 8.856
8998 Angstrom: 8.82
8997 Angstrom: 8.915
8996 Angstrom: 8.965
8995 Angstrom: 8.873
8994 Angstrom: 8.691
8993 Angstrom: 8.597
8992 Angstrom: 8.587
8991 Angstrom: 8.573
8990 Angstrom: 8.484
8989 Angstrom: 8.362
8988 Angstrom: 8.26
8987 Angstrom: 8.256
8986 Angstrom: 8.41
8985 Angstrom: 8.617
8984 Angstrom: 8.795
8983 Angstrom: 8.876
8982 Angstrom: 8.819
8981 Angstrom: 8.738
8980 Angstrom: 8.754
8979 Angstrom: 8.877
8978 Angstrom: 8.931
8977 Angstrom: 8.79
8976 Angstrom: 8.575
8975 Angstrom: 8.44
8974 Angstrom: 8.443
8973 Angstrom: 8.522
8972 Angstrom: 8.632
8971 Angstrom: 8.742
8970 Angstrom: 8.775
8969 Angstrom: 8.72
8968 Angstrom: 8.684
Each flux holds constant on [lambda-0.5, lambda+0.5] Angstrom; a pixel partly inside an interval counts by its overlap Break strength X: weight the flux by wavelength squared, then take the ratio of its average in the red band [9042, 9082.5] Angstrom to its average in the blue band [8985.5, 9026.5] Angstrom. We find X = 1.03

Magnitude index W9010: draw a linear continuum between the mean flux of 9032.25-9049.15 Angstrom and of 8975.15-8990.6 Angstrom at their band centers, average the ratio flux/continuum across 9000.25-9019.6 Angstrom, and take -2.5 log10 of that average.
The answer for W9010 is 0.03 mag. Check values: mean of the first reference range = 8.63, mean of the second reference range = 8.74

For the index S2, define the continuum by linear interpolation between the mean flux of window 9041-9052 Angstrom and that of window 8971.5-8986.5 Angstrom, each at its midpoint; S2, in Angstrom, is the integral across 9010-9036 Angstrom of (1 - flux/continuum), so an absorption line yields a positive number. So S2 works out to 0.8 Angstrom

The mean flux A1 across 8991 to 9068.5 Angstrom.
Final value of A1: 8.66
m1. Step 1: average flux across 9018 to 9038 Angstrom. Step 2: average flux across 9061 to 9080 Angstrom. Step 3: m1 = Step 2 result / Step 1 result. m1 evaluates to 1.0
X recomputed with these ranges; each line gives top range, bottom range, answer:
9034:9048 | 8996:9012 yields 1.01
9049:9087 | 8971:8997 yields 1.03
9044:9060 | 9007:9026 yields 1.06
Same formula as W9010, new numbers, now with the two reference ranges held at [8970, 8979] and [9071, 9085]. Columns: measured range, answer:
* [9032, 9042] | 0.02 mag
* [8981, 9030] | 0.01 mag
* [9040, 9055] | -0.01 mag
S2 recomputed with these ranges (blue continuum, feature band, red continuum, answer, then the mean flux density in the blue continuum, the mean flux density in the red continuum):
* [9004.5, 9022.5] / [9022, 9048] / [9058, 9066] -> -1.17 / 8.38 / 8.43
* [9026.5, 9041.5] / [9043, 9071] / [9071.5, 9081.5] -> 0.35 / 8.71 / 8.89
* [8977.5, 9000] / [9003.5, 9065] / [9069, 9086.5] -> 0.91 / 8.69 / 8.81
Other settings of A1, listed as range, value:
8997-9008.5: 8.84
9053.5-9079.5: 8.69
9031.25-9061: 8.74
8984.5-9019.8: 8.55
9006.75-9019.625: 8.28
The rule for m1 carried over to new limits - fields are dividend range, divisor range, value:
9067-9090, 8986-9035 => 1.01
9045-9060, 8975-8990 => 1.02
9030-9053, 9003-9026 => 1.04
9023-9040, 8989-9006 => 0.99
